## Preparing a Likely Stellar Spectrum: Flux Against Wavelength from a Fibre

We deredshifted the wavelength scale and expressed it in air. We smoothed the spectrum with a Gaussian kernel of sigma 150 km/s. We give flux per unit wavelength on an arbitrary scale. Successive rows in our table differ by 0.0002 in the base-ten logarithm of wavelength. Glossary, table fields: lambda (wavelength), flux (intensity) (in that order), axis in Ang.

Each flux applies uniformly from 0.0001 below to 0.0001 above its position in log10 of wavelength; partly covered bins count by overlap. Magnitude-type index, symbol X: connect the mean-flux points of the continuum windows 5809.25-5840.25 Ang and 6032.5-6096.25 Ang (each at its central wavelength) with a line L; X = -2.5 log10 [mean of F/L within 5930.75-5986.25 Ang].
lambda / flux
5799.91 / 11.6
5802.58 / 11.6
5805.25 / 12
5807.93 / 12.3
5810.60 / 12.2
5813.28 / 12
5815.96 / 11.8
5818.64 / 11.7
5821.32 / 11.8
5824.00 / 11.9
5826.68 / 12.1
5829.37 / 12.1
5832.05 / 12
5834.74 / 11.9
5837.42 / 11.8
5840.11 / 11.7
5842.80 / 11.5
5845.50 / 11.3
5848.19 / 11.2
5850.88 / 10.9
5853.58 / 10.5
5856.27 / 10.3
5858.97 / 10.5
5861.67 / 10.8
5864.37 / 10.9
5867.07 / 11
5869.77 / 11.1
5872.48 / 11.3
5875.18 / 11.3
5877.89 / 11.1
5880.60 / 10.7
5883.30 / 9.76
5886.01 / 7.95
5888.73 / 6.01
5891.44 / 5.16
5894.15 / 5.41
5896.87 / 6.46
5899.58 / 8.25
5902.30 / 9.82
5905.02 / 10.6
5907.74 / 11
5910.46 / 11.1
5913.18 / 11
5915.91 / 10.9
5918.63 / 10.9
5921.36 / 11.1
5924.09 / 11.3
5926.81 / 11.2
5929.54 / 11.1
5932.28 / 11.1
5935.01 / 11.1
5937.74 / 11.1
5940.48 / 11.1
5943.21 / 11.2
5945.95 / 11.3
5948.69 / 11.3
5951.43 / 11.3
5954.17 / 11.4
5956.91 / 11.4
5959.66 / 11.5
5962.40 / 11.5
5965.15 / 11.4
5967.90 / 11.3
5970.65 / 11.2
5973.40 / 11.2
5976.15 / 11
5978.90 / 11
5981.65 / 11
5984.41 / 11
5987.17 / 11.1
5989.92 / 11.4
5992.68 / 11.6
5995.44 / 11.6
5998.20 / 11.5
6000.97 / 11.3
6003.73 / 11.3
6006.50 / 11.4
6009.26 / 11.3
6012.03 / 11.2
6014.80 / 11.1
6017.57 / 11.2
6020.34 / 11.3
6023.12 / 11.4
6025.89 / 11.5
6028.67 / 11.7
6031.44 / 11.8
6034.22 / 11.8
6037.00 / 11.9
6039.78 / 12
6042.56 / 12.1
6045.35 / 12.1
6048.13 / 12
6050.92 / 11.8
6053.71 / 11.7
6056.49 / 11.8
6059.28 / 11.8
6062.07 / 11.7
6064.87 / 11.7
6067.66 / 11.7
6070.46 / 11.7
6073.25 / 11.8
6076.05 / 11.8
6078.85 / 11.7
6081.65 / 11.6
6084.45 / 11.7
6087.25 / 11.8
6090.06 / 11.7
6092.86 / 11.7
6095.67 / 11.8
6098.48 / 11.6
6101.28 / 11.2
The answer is 0.06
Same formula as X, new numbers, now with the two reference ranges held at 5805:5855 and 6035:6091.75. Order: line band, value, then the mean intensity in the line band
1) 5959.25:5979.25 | 0.047 mag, 11.3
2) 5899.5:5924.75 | 0.102 mag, 10.7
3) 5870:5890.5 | 0.205 mag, 9.71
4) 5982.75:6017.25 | 0.044 mag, 11.3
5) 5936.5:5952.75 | 0.051 mag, 11.2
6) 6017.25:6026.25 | 0.041 mag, 11.3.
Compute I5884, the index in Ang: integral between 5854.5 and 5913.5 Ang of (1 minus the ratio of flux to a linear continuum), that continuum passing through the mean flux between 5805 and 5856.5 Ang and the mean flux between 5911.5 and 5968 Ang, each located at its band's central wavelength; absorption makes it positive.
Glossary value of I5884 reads 9.6 Ang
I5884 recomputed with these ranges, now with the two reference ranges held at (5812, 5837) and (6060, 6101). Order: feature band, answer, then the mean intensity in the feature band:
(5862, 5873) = 0.79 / 11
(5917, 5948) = 1.81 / 11.1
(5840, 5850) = 0.45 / 11.4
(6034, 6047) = -0.29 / 12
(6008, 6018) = 0.48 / 11.2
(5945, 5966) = 0.75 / 11.4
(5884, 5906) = 8.13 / 7.47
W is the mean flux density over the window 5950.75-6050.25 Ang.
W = 11.4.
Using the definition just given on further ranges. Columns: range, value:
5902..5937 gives 11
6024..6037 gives 11.7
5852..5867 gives 10.6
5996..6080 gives 11.6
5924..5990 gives 11.2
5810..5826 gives 11.9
